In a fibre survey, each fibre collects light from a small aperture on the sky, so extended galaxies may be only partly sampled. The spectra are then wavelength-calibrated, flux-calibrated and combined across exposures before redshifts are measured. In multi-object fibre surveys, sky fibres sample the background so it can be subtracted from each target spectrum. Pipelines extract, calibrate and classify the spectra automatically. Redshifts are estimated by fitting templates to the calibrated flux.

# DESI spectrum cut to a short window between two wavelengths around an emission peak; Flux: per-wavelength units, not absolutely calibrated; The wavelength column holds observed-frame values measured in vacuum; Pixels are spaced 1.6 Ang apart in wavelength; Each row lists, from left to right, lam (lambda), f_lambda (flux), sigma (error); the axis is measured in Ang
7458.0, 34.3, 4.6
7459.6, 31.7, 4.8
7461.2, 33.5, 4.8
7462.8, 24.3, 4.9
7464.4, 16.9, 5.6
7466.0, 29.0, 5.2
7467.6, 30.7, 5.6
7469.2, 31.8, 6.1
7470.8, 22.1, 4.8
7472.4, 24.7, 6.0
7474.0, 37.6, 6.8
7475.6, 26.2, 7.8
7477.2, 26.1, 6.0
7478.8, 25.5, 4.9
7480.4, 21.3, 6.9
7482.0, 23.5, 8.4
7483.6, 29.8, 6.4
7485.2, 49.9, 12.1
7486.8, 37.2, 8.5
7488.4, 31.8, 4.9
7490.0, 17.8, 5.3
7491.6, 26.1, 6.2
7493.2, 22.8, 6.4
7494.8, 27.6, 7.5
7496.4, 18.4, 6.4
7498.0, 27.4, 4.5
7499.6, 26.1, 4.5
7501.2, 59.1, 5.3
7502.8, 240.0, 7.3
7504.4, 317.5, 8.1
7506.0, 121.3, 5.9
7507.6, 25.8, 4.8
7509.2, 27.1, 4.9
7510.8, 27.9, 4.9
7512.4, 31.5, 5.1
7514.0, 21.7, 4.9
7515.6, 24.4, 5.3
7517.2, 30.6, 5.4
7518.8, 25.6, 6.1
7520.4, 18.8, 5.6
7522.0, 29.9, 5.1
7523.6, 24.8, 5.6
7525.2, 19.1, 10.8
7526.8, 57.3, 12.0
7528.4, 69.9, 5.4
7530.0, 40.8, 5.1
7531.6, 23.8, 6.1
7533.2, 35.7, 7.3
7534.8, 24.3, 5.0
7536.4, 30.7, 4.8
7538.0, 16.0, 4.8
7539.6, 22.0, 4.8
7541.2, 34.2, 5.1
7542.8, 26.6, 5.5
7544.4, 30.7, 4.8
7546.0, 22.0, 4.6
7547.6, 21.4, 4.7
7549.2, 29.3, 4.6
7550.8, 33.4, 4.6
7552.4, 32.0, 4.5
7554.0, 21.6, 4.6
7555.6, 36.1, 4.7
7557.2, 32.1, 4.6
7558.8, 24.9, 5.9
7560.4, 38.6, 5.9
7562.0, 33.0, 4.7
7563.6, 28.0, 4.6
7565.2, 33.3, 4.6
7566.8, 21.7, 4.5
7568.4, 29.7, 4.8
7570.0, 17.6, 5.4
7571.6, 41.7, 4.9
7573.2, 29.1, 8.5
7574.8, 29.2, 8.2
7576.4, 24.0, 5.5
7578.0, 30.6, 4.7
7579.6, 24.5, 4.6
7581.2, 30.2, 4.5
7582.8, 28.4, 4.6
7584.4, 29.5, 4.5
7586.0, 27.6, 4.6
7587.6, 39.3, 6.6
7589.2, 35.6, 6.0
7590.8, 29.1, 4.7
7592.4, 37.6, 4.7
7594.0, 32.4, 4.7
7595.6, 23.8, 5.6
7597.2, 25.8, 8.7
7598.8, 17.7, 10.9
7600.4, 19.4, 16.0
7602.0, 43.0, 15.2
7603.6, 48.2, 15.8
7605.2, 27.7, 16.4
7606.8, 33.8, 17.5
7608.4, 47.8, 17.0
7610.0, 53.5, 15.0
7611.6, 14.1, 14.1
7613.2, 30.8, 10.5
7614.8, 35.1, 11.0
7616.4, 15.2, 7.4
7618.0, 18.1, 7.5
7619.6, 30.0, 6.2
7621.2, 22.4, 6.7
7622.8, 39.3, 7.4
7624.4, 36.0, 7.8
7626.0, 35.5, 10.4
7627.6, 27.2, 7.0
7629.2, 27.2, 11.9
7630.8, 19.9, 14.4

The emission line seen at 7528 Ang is [N II]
